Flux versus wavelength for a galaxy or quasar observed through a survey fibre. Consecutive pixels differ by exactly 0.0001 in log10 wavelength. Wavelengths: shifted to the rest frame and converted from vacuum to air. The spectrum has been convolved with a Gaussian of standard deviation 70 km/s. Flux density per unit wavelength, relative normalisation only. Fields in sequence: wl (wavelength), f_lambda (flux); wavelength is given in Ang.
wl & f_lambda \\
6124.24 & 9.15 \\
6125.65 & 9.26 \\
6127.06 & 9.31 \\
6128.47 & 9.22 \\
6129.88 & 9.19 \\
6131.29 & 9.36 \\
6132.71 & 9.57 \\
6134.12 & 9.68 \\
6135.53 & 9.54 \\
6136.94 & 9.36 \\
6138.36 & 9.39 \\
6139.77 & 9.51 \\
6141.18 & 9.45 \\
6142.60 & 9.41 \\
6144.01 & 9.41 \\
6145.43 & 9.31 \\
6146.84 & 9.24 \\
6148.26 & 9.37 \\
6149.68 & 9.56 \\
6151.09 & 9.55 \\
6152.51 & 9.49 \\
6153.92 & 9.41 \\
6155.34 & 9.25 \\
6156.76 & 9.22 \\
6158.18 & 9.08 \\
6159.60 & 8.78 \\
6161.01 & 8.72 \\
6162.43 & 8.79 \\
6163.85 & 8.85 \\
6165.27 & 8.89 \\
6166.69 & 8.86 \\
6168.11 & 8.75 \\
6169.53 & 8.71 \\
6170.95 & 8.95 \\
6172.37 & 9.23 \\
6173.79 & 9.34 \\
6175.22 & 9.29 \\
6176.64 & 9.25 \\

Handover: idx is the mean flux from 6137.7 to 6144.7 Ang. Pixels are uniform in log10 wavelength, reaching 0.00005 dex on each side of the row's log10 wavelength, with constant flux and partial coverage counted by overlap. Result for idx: 9.44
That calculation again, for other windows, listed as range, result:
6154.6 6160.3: 9.07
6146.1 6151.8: 9.43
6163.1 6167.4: 8.86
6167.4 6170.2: 8.73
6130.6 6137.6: 9.5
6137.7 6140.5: 9.48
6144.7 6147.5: 9.28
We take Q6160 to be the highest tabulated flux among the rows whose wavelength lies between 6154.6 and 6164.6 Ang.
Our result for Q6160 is 9.25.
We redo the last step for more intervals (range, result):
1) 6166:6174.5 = 9.34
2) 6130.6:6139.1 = 9.68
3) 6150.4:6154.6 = 9.55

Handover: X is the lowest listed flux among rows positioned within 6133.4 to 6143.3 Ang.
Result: 9.36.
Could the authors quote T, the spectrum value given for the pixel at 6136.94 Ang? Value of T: 9.36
